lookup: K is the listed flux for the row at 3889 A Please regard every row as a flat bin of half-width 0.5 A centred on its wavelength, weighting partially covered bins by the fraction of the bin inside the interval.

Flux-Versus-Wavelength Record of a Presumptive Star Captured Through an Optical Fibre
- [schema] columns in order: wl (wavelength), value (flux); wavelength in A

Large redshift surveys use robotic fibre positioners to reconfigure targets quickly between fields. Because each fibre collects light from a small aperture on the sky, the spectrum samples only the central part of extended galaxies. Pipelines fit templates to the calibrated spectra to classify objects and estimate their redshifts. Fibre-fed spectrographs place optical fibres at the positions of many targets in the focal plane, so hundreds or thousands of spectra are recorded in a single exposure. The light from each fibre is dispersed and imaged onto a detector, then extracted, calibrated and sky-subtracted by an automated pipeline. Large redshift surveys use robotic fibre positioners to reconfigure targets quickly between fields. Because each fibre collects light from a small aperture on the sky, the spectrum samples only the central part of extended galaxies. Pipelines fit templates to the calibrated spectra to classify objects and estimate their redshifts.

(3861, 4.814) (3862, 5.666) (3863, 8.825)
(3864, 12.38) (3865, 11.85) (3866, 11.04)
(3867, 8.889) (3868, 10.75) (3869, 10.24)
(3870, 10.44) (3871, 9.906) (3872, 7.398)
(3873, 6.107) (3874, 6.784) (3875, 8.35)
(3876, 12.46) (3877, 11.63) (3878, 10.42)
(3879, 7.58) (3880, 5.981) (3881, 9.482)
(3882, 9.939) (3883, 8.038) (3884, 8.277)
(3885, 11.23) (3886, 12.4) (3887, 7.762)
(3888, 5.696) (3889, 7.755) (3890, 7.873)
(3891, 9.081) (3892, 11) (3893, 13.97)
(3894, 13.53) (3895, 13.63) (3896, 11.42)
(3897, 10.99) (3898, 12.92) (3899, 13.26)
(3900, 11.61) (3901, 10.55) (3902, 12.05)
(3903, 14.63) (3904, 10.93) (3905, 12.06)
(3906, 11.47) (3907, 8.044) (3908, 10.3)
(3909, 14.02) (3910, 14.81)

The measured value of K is 7.755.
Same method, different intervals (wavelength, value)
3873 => 6.107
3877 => 11.63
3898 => 12.92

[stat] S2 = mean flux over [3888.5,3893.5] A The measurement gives 9.94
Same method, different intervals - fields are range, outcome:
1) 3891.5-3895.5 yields 13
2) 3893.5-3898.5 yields 12.5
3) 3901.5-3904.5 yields 12.5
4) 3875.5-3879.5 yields 10.5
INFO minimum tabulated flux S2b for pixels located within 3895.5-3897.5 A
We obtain 10.99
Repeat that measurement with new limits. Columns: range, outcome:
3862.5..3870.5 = 8.825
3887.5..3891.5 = 5.696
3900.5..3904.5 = 10.55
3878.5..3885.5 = 5.981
